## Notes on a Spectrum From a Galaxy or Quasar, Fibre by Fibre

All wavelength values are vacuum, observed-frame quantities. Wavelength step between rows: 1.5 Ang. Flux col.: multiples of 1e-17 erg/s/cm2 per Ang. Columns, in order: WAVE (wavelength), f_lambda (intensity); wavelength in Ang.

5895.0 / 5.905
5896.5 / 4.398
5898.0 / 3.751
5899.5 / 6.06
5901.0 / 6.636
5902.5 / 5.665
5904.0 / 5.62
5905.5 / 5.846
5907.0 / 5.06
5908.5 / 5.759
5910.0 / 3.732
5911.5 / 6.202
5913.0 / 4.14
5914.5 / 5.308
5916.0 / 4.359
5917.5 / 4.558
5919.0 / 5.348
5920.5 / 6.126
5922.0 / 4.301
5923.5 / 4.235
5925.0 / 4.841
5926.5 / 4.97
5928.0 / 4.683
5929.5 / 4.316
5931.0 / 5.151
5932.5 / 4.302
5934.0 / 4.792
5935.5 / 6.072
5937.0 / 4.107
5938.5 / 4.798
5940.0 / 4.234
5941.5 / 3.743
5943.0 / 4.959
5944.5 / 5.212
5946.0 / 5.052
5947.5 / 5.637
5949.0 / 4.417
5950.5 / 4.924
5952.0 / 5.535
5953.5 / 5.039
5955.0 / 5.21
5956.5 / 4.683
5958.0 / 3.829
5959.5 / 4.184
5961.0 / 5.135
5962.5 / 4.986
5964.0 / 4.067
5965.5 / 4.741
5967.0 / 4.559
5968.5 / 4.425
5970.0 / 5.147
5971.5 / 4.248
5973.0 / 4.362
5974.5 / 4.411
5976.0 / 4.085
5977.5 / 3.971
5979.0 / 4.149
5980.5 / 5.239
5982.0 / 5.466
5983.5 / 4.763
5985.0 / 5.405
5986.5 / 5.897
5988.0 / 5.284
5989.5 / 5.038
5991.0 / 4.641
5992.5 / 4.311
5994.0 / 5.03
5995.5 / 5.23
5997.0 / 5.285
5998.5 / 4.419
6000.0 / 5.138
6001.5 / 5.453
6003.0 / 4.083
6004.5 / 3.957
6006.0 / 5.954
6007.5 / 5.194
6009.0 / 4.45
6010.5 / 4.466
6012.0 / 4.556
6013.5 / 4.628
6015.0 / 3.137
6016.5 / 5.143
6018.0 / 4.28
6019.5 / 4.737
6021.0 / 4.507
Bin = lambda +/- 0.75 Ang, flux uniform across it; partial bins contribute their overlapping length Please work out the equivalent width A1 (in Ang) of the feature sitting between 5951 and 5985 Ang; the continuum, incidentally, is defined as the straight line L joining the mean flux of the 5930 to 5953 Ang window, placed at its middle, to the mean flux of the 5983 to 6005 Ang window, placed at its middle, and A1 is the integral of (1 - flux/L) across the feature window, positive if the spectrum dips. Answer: 1.6 Ang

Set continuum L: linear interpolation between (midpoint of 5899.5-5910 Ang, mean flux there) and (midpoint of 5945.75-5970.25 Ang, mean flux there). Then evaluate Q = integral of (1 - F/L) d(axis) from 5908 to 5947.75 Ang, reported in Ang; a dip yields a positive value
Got 3.3 Ang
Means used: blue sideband 5.64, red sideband 4.79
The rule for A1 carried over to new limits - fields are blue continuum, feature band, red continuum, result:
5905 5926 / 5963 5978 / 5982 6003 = 1.8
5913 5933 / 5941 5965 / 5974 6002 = 0.2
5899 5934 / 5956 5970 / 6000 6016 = 0.9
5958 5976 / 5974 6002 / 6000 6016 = -2.0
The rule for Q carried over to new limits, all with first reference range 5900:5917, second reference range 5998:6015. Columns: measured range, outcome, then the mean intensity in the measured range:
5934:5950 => 0.8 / 4.82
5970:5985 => 0.8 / 4.6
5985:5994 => -0.5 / 5.06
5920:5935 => 1.2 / 4.77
